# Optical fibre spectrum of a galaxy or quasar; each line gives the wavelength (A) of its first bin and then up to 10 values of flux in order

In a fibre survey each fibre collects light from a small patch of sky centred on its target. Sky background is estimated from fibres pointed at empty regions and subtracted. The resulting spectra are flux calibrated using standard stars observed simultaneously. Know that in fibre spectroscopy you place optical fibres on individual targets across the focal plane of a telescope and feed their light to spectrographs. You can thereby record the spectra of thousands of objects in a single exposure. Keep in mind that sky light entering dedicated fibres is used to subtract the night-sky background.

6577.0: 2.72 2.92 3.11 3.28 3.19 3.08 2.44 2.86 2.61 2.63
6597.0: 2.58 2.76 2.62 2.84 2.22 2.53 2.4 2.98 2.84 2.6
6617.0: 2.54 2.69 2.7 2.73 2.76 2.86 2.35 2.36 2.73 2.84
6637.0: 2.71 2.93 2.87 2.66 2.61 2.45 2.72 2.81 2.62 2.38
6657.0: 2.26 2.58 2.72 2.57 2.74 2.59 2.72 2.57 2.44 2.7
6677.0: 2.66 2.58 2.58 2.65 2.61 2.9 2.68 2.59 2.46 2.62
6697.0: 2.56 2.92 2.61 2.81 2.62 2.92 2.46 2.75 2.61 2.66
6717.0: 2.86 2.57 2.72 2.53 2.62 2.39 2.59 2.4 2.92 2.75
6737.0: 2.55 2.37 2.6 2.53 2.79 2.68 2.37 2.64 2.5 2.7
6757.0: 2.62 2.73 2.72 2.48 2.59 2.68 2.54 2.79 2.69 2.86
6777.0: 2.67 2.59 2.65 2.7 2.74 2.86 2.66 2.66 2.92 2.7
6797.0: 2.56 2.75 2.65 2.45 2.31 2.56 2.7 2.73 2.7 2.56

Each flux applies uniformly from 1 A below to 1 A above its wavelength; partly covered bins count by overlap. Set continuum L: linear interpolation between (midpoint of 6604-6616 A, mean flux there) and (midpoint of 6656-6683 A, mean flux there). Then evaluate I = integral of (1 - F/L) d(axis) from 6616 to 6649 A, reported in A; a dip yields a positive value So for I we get -1.0 A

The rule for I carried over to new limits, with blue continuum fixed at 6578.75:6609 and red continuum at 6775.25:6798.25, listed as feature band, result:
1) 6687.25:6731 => 1.4 A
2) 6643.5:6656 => 0.7 A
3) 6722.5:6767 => 2.0 A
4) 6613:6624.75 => 0.3 A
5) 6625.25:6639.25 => 0.4 A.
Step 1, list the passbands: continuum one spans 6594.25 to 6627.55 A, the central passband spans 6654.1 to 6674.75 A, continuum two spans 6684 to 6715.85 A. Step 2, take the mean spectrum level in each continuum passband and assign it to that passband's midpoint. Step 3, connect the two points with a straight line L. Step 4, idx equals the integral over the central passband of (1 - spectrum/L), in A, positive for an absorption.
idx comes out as 0.82 A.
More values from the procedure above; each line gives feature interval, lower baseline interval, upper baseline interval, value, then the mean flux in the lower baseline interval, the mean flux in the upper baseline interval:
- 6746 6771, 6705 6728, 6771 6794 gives 0.81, 2.64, 2.73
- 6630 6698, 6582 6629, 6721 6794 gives 1.48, 2.72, 2.64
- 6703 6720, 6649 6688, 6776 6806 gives -0.37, 2.62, 2.66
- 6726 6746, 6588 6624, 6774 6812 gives 0.54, 2.64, 2.67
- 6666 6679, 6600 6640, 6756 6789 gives 0.28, 2.66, 2.68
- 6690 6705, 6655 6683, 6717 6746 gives -0.32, 2.59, 2.6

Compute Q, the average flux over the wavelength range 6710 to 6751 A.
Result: 2.61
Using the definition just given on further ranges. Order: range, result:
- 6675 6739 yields 2.65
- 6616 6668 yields 2.65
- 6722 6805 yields 2.63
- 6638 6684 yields 2.63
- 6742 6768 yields 2.62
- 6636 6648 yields 2.71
